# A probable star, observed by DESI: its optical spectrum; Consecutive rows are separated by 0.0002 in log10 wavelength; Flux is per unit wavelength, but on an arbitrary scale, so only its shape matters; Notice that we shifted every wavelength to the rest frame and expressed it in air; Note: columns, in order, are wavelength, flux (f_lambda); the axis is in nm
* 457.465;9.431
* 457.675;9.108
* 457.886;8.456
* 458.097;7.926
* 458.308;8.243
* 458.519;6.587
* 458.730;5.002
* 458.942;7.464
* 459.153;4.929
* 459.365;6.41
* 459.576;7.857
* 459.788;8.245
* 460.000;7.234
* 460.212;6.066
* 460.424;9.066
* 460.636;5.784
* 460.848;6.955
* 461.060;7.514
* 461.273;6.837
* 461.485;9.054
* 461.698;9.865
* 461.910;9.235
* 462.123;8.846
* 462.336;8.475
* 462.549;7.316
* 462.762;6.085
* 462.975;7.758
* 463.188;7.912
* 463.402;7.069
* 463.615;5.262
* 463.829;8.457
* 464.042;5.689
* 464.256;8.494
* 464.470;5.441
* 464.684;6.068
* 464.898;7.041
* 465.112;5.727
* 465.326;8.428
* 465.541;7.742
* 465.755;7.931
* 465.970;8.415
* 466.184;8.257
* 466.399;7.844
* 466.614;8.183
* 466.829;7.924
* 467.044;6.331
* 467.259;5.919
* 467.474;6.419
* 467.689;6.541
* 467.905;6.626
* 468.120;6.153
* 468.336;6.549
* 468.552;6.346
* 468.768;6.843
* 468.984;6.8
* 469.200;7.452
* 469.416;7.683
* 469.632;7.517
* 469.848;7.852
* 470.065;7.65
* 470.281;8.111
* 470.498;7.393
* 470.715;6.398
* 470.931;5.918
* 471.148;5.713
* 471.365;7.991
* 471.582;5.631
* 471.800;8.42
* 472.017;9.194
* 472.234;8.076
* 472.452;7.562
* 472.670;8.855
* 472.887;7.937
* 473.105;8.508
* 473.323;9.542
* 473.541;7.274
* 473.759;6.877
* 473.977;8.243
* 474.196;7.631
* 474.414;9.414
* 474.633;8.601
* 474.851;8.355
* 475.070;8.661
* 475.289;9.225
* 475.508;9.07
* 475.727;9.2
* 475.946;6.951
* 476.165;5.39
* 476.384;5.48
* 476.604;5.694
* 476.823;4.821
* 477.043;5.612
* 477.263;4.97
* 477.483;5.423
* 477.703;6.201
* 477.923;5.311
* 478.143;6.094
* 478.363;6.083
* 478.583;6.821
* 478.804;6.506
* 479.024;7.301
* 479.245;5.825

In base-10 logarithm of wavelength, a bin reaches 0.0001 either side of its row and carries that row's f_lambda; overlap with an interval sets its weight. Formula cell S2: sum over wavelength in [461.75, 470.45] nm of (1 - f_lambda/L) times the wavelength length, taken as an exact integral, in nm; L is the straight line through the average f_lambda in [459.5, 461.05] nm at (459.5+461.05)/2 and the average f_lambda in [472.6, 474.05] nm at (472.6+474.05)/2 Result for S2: 0.46 nm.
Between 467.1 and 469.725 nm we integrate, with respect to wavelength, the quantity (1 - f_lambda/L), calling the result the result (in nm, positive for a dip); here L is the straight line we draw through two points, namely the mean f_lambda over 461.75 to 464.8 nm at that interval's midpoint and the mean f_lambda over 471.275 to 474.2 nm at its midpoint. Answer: 0.33 nm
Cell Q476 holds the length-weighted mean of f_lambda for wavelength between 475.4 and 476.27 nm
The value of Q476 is 7.67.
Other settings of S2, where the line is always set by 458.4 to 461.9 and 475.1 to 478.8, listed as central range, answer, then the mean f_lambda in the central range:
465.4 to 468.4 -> -0.13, 7.22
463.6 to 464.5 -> 0.02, 6.92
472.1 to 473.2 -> -0.26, 8.21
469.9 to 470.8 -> -0.09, 7.44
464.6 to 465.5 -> 0.01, 6.9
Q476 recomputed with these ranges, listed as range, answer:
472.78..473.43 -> 8.66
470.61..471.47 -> 6.51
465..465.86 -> 7.46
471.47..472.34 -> 7.83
